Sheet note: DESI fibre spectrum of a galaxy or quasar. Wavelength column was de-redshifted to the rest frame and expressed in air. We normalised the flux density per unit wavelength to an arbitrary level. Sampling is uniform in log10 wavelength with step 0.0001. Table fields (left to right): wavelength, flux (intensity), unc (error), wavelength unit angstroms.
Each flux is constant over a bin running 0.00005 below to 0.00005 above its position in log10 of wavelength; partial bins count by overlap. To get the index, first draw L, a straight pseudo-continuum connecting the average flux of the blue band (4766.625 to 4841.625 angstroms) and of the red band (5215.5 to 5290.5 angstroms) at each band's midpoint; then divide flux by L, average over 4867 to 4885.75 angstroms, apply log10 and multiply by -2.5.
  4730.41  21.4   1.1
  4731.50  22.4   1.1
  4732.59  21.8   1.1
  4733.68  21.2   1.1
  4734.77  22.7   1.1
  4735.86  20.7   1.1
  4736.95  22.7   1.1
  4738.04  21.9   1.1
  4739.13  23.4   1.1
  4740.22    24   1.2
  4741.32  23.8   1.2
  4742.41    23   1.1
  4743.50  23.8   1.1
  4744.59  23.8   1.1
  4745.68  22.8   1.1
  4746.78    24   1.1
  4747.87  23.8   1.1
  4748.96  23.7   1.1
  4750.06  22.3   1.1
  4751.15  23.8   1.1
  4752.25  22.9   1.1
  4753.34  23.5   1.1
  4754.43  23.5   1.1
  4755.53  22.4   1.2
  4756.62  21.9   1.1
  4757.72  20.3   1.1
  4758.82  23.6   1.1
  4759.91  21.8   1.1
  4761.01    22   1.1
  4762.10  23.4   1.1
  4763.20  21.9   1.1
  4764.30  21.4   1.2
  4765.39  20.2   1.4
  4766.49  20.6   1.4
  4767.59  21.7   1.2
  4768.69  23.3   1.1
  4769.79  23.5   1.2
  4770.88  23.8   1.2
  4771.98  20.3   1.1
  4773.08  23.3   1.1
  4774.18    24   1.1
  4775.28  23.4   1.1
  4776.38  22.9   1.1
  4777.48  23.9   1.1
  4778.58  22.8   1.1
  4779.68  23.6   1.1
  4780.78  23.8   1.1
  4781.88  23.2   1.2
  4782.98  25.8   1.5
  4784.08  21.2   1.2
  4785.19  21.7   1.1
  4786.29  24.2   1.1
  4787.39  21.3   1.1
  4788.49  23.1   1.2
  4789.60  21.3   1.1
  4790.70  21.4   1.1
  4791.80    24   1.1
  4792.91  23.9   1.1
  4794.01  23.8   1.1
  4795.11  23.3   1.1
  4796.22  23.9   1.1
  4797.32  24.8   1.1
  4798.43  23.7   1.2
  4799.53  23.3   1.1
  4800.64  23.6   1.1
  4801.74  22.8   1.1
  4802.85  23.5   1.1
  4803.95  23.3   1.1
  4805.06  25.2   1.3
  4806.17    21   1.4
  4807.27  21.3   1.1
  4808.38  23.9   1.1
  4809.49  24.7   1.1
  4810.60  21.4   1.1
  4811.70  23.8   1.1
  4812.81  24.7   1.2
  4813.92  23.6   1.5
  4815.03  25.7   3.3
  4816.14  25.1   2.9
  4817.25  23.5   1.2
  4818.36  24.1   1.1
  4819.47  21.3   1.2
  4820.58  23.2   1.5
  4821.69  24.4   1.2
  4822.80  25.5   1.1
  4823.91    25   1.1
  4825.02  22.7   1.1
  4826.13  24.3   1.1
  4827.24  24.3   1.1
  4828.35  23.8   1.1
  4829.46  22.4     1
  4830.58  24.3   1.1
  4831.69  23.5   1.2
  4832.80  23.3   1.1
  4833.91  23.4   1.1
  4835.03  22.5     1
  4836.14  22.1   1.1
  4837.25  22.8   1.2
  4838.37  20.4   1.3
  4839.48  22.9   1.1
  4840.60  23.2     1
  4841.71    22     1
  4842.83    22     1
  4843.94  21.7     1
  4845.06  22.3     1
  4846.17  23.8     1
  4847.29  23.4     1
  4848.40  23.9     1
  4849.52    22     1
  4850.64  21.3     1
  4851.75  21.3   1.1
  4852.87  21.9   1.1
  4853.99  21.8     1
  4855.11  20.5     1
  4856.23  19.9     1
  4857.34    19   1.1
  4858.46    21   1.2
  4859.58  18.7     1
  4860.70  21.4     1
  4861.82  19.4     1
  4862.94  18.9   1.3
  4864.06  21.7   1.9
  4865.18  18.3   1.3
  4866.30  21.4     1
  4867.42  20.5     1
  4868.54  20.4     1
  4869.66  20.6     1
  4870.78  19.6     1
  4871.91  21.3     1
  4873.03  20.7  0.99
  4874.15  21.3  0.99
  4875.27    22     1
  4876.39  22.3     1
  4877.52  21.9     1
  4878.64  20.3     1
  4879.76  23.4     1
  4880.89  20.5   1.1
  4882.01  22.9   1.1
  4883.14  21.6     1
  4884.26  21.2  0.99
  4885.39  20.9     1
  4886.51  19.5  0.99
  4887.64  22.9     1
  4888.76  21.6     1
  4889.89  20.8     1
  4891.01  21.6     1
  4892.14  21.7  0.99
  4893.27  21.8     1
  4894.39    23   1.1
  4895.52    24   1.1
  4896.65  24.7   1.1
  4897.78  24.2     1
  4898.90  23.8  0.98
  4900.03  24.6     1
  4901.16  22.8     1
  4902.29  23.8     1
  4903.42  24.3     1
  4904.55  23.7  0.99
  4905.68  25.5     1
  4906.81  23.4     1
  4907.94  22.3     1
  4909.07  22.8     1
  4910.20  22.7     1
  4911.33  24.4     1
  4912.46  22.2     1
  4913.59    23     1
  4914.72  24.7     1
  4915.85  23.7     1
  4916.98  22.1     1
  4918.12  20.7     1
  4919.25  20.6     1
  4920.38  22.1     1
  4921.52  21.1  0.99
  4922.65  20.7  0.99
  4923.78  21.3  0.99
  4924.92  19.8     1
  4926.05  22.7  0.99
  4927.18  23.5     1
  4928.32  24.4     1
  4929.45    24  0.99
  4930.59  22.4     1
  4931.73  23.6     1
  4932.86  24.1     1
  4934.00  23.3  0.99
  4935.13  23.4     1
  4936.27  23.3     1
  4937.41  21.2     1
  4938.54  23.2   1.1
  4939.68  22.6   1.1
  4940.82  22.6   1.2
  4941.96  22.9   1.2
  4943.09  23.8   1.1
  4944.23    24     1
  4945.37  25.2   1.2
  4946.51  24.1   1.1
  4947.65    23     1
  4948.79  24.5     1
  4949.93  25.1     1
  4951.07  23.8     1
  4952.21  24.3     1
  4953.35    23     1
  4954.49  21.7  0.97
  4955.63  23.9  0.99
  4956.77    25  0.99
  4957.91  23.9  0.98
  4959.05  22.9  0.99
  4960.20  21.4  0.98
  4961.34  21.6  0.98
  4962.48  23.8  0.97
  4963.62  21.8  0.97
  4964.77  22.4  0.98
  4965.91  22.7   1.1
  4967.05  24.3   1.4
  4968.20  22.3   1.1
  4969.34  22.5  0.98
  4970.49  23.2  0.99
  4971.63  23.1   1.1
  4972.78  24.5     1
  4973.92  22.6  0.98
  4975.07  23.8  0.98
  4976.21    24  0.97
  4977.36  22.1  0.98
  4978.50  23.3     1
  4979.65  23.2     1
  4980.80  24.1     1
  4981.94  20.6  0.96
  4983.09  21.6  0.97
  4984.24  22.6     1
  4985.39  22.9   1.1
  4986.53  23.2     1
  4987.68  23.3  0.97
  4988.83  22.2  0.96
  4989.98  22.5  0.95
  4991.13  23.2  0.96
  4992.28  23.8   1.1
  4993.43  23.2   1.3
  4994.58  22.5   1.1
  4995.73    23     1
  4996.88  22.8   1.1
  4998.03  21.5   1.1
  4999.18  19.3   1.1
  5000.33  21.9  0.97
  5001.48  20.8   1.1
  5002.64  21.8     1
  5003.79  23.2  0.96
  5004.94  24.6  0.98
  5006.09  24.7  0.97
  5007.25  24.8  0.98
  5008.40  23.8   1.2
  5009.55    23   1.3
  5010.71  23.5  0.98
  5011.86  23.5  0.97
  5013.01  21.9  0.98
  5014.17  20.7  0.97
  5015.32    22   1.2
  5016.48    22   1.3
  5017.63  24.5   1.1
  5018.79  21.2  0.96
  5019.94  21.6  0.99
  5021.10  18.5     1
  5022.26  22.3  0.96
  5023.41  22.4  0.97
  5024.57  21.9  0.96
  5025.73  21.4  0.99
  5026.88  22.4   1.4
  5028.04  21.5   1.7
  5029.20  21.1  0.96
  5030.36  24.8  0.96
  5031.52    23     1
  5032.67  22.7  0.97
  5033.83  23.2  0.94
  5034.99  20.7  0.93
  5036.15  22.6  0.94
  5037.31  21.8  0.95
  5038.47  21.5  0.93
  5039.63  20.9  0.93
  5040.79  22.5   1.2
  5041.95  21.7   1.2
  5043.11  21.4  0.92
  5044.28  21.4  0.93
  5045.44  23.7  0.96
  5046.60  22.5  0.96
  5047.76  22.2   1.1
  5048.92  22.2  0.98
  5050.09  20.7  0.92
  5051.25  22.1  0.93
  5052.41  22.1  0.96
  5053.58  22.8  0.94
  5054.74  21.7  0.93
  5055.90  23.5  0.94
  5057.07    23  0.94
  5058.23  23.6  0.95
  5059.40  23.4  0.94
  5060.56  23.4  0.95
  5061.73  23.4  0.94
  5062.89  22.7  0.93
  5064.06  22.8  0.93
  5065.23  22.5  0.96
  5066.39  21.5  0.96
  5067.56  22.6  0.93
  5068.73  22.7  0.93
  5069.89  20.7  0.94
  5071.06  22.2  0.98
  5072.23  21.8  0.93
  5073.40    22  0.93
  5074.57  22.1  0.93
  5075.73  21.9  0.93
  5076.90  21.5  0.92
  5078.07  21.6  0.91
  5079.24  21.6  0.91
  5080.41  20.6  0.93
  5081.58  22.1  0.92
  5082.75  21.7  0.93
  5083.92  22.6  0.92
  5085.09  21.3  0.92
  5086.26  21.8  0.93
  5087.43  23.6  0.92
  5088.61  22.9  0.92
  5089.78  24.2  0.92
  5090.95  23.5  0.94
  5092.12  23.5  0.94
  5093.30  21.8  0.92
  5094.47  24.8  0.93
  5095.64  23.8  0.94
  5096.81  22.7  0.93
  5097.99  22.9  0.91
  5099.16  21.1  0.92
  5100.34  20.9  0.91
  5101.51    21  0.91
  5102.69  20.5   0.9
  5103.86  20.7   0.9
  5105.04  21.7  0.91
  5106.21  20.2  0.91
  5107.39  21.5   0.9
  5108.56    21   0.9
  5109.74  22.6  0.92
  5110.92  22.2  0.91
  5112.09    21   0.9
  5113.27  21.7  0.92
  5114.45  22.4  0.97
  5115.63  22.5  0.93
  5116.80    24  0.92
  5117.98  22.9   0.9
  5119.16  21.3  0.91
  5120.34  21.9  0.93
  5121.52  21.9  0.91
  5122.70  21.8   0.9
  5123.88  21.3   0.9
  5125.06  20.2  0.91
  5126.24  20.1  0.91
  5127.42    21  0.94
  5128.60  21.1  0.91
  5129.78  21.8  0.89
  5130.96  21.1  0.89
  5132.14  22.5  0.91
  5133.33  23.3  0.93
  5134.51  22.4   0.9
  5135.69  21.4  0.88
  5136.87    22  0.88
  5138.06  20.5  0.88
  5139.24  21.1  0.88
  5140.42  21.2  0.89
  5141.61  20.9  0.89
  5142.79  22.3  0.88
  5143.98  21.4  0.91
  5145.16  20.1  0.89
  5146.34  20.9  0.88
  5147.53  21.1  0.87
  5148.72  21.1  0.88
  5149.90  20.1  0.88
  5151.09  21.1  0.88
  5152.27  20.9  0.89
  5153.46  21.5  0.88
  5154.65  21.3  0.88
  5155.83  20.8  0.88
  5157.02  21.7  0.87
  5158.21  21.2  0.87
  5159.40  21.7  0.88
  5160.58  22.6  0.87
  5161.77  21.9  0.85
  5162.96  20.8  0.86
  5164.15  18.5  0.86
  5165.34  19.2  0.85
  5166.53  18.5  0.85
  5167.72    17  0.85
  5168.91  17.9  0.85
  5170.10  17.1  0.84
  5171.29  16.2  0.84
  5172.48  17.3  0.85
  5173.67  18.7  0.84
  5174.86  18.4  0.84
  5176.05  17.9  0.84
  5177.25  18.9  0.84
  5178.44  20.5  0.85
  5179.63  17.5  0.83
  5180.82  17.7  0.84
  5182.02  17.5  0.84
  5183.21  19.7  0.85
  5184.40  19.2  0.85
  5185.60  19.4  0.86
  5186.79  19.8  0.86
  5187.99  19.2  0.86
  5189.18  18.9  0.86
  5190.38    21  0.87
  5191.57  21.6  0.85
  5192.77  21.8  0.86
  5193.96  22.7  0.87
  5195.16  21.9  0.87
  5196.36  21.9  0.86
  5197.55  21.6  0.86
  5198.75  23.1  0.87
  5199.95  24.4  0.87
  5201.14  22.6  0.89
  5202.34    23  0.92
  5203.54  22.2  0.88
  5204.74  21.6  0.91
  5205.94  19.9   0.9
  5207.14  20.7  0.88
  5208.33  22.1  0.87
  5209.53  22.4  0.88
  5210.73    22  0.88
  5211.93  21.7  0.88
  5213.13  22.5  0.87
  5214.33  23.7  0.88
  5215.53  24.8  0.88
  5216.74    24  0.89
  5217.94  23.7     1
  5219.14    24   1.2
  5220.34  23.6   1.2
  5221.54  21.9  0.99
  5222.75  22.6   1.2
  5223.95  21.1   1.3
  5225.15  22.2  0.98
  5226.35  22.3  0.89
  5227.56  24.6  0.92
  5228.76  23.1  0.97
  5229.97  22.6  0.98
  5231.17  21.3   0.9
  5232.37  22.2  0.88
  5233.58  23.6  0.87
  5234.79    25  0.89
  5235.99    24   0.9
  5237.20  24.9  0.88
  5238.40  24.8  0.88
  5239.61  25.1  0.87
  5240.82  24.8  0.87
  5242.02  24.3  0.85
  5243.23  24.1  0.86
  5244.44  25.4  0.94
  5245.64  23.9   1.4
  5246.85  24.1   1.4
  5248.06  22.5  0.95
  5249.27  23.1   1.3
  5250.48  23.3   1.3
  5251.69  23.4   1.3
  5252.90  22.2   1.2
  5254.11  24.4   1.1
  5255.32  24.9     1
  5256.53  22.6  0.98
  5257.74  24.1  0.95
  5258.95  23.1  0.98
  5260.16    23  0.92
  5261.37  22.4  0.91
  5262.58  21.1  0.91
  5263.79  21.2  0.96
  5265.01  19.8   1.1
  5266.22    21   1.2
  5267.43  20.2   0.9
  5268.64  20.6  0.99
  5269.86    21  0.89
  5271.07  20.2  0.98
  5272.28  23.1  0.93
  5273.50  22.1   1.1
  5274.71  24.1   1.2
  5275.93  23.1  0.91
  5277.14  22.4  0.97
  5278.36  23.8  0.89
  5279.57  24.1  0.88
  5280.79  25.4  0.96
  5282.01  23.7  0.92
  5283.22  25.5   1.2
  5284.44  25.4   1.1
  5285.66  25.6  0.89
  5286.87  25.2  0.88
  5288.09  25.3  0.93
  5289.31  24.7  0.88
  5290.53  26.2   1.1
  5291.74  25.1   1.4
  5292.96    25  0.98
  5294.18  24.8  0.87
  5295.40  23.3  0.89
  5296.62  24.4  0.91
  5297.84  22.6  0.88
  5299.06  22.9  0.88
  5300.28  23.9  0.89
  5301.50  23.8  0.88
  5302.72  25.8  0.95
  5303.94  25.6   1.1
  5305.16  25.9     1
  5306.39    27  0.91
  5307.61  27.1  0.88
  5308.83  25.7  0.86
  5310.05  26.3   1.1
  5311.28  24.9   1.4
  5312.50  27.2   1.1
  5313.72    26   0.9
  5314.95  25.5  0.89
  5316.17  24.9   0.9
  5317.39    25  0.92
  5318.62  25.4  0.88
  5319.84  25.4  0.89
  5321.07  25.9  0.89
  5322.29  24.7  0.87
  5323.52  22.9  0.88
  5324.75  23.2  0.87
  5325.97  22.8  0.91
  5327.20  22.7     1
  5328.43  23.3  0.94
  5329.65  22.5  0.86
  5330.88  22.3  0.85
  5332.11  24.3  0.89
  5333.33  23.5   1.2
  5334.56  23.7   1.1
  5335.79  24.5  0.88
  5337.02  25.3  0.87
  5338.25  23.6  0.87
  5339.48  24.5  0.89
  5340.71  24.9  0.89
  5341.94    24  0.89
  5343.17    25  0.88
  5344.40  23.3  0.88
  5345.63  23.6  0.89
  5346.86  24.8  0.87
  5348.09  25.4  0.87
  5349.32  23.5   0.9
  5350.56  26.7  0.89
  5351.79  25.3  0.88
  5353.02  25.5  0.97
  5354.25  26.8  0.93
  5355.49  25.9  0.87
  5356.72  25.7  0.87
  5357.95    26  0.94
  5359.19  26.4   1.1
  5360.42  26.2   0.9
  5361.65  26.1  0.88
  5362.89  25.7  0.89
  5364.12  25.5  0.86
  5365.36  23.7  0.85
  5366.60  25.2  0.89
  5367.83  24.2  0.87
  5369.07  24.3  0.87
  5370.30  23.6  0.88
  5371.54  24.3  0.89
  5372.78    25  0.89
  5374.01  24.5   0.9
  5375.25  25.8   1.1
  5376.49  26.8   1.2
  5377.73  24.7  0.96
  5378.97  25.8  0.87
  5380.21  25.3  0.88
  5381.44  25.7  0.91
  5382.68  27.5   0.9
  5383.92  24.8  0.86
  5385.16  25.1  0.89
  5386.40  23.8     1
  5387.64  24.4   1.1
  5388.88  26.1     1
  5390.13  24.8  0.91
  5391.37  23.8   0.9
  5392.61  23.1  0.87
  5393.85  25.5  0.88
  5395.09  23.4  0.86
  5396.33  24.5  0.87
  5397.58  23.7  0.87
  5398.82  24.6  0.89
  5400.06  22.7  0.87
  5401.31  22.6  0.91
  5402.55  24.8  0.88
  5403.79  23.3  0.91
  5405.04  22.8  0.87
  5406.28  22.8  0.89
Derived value 0.10 mag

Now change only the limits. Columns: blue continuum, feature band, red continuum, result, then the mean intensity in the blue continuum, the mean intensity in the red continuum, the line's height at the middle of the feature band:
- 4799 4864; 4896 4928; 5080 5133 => -0.02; 22.7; 22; 22.5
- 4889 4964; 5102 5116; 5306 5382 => 0.11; 23.1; 24.9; 23.9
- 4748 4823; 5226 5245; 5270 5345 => 0.02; 23.1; 24.4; 24.2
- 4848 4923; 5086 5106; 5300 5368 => 0.04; 21.9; 24.9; 23.3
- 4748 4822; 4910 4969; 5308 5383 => 0.03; 23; 24.9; 23.5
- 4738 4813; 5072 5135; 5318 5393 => 0.10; 23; 24.7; 24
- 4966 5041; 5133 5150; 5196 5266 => 0.07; 22.6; 23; 22.8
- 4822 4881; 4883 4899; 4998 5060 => -0.01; 21.9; 22.3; 22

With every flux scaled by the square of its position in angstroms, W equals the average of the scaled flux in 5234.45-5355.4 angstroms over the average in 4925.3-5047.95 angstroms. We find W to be 1.19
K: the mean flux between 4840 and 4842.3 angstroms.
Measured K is 22.5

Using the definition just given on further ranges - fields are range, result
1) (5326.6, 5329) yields 23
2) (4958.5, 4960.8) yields 22.1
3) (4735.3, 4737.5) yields 21.7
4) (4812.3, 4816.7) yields 24.7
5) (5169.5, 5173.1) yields 16.9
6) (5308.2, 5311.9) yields 25.7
